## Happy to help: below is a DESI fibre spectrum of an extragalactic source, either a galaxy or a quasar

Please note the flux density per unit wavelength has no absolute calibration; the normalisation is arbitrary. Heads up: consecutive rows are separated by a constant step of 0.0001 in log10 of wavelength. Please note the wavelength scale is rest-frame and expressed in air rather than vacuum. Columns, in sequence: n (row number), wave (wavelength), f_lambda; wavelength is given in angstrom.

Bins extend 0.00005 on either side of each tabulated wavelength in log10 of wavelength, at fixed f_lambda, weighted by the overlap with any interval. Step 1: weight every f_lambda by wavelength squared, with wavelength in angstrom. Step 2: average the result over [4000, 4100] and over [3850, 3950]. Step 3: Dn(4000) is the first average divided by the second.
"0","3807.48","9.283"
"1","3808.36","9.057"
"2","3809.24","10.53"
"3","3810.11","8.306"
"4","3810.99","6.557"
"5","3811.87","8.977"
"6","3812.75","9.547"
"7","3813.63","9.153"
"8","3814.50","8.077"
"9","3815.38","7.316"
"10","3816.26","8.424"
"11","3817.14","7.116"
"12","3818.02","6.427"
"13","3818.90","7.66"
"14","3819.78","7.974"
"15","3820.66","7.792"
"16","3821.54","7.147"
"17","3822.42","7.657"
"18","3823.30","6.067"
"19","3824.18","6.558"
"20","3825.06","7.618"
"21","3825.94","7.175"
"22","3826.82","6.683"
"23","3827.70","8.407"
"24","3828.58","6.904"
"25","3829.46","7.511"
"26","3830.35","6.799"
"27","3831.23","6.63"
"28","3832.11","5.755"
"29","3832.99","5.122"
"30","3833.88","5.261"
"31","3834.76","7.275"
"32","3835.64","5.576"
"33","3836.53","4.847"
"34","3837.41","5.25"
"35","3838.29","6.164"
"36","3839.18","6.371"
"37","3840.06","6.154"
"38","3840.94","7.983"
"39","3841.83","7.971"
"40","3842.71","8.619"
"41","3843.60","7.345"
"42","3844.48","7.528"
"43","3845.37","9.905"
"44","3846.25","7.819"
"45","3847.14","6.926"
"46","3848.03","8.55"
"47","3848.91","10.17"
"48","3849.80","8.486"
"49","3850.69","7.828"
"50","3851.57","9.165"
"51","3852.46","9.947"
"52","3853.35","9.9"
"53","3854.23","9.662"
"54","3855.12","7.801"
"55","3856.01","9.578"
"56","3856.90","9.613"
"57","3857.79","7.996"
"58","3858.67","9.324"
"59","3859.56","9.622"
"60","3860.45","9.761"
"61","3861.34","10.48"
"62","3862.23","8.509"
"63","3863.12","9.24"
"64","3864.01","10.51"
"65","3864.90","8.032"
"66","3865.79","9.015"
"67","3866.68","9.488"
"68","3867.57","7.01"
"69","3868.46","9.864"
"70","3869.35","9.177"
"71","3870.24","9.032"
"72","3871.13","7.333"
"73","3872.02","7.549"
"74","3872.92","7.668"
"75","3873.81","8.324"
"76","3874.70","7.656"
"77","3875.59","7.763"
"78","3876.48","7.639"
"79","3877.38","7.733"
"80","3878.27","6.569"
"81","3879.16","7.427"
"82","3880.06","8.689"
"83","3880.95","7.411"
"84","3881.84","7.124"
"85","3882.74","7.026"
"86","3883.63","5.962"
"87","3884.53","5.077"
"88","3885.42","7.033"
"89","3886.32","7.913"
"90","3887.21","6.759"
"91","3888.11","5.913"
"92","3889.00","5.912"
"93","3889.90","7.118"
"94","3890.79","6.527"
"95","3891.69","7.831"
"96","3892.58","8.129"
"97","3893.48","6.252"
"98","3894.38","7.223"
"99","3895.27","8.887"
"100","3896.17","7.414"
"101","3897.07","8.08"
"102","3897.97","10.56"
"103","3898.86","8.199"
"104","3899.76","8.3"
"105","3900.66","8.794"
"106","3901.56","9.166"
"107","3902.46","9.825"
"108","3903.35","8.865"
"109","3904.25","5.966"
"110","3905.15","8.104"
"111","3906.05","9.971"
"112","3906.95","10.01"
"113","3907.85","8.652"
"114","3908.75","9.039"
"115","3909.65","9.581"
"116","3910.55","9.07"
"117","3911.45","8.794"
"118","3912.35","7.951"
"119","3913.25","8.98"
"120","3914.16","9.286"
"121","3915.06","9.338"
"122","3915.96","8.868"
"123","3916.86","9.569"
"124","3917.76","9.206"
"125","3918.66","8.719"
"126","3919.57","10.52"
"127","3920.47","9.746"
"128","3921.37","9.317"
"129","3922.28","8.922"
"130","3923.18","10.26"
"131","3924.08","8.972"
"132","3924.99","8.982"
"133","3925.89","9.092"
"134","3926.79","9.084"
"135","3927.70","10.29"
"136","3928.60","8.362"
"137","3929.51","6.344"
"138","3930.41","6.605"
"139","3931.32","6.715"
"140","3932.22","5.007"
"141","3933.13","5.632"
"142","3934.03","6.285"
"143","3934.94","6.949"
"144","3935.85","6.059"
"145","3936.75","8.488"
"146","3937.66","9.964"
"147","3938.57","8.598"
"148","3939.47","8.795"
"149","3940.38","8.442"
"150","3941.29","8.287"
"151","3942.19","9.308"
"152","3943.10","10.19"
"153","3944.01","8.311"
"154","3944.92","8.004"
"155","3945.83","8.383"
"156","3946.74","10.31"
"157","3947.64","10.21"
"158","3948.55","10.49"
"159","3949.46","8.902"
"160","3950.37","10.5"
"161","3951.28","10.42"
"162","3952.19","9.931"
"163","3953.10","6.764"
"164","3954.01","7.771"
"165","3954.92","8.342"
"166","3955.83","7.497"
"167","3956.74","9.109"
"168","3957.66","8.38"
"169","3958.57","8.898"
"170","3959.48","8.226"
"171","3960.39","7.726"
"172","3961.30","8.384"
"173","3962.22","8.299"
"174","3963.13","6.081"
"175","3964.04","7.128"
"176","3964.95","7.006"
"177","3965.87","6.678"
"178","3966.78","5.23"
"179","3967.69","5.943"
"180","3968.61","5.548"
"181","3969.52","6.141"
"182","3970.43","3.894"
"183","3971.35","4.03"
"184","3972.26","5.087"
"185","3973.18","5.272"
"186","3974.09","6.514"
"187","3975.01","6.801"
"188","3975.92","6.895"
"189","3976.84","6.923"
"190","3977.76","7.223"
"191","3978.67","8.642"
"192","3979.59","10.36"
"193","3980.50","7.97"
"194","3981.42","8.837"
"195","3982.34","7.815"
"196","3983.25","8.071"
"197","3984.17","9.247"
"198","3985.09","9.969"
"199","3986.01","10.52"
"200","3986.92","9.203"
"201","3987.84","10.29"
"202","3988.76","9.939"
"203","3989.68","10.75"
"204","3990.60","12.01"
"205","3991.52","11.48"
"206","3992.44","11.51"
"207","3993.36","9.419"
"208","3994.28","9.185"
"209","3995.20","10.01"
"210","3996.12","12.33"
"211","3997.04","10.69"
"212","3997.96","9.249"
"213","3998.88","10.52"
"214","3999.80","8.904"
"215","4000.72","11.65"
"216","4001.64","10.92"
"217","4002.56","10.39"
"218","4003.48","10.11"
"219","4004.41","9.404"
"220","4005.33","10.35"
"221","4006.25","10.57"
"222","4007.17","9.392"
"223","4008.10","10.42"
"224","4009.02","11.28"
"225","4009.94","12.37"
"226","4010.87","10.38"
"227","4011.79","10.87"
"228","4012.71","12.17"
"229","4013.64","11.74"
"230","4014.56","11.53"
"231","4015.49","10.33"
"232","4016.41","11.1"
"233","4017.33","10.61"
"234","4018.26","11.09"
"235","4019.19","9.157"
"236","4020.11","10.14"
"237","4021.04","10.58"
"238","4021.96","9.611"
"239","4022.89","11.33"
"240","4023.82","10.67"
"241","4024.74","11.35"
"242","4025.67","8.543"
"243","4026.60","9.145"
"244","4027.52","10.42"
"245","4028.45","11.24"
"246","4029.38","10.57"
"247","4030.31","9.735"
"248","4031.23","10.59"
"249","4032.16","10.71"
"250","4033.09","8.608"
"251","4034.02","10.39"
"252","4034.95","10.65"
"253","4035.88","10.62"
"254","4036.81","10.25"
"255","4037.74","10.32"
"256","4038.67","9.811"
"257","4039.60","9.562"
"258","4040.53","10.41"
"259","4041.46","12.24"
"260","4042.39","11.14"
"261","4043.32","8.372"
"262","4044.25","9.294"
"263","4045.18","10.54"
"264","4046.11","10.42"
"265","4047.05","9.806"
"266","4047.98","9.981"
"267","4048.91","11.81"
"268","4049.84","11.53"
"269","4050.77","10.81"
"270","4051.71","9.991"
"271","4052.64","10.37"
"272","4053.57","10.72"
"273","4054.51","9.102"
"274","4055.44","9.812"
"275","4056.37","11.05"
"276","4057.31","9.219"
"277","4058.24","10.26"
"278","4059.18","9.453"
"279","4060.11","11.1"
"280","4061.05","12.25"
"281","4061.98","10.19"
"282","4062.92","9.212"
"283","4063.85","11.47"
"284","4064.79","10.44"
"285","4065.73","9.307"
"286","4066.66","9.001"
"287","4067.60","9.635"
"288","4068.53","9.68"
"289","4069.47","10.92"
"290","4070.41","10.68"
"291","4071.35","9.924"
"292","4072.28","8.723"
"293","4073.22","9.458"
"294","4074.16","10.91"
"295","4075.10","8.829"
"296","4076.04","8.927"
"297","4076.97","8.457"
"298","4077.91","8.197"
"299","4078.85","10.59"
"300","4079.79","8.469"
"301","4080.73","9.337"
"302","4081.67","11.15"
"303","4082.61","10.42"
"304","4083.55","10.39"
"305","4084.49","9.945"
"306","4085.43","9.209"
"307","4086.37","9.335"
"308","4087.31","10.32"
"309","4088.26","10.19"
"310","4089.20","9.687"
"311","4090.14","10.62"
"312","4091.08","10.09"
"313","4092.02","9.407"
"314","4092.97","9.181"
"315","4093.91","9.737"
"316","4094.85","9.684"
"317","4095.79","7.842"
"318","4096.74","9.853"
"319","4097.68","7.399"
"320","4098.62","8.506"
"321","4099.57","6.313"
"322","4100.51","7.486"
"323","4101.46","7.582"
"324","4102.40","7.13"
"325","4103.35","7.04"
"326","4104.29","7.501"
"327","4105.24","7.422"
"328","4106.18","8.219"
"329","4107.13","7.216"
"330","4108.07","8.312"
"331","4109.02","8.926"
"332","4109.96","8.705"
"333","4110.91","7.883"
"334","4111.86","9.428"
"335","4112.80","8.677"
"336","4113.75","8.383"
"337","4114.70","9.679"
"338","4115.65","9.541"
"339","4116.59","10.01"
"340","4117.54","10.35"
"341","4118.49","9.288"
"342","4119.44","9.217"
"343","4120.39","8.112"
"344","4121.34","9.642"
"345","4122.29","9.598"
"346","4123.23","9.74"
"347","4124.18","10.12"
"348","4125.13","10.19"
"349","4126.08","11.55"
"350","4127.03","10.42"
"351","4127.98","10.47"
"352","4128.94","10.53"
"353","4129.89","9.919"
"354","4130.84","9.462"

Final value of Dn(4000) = 1.3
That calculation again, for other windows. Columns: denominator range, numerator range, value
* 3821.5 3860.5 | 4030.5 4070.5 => 1.49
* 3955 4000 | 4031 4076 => 1.28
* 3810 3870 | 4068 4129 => 1.32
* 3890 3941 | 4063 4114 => 1.18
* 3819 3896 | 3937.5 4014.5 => 1.23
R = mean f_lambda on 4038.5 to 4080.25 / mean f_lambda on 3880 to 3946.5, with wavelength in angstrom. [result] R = 1.22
